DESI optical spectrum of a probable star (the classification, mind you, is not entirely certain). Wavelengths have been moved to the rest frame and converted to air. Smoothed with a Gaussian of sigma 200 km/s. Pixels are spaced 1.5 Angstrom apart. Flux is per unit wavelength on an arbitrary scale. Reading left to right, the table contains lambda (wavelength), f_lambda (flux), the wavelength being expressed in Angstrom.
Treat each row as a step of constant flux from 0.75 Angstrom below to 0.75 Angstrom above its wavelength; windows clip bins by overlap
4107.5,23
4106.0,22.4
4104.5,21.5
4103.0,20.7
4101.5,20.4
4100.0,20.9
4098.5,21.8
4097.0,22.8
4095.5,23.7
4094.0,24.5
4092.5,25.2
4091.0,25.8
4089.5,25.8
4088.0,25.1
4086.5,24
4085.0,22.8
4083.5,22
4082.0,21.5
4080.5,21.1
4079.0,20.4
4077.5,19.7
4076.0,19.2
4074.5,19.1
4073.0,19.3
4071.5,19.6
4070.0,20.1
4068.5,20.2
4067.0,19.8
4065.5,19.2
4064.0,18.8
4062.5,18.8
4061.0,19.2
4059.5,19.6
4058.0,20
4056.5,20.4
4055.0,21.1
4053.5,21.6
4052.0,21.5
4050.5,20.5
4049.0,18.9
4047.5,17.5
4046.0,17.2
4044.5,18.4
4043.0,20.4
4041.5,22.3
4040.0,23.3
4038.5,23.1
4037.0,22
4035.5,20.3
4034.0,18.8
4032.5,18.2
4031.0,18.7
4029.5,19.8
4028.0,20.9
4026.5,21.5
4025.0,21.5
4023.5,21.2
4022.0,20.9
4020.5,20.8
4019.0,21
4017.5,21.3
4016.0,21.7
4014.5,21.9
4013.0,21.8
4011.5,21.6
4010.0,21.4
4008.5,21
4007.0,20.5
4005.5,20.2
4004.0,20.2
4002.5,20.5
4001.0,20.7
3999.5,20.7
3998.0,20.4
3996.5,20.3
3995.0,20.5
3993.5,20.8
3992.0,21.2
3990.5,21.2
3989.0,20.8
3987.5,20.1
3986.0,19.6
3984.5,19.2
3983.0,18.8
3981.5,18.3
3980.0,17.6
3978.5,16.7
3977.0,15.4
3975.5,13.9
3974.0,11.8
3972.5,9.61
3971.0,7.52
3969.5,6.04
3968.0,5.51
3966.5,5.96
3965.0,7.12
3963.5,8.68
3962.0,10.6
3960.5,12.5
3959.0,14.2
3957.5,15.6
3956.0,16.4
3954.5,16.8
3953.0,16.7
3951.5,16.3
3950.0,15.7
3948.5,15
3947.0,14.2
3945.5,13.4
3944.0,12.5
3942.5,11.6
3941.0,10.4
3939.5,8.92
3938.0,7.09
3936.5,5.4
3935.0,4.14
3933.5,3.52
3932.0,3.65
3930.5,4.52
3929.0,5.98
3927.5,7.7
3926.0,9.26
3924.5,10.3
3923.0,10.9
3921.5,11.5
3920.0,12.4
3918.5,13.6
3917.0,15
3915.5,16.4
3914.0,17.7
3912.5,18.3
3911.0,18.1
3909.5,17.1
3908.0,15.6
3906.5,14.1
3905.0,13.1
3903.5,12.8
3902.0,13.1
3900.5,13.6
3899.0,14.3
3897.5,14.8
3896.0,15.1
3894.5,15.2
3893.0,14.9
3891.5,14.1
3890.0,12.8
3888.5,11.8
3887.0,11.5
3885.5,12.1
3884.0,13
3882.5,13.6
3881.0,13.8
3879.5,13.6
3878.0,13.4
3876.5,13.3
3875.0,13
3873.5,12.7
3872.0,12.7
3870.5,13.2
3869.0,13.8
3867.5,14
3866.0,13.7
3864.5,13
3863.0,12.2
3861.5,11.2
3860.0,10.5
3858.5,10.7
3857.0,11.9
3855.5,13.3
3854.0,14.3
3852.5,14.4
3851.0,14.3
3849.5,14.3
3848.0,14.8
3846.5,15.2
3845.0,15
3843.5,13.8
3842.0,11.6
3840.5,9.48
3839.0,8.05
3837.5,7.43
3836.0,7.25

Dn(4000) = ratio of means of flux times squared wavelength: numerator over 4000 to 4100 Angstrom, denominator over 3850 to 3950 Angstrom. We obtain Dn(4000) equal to 1.82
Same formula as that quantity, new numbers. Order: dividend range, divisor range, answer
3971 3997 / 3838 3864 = 1.50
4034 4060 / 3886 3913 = 1.53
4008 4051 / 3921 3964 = 1.99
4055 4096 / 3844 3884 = 1.78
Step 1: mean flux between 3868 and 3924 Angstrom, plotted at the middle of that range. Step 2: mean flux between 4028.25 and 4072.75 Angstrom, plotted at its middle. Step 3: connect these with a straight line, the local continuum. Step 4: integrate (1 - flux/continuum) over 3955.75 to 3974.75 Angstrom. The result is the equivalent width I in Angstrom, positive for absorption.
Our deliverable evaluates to 7.60 Angstrom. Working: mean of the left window 13.9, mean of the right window 20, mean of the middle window 9.95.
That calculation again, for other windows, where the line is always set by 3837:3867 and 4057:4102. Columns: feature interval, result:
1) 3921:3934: 6.7 Angstrom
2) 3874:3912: 0.5 Angstrom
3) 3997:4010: -1.5 Angstrom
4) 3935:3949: 4.8 Angstrom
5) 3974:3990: -0.2 Angstrom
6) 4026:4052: -0.5 Angstrom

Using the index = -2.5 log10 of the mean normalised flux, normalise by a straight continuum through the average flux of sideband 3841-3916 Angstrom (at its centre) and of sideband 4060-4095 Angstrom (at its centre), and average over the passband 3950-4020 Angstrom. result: 0.06 mag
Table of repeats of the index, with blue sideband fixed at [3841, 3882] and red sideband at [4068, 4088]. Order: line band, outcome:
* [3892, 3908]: 0.031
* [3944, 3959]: 0.073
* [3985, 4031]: -0.135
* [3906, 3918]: -0.105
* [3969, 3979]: 0.432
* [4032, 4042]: -0.094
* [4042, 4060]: 0.007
